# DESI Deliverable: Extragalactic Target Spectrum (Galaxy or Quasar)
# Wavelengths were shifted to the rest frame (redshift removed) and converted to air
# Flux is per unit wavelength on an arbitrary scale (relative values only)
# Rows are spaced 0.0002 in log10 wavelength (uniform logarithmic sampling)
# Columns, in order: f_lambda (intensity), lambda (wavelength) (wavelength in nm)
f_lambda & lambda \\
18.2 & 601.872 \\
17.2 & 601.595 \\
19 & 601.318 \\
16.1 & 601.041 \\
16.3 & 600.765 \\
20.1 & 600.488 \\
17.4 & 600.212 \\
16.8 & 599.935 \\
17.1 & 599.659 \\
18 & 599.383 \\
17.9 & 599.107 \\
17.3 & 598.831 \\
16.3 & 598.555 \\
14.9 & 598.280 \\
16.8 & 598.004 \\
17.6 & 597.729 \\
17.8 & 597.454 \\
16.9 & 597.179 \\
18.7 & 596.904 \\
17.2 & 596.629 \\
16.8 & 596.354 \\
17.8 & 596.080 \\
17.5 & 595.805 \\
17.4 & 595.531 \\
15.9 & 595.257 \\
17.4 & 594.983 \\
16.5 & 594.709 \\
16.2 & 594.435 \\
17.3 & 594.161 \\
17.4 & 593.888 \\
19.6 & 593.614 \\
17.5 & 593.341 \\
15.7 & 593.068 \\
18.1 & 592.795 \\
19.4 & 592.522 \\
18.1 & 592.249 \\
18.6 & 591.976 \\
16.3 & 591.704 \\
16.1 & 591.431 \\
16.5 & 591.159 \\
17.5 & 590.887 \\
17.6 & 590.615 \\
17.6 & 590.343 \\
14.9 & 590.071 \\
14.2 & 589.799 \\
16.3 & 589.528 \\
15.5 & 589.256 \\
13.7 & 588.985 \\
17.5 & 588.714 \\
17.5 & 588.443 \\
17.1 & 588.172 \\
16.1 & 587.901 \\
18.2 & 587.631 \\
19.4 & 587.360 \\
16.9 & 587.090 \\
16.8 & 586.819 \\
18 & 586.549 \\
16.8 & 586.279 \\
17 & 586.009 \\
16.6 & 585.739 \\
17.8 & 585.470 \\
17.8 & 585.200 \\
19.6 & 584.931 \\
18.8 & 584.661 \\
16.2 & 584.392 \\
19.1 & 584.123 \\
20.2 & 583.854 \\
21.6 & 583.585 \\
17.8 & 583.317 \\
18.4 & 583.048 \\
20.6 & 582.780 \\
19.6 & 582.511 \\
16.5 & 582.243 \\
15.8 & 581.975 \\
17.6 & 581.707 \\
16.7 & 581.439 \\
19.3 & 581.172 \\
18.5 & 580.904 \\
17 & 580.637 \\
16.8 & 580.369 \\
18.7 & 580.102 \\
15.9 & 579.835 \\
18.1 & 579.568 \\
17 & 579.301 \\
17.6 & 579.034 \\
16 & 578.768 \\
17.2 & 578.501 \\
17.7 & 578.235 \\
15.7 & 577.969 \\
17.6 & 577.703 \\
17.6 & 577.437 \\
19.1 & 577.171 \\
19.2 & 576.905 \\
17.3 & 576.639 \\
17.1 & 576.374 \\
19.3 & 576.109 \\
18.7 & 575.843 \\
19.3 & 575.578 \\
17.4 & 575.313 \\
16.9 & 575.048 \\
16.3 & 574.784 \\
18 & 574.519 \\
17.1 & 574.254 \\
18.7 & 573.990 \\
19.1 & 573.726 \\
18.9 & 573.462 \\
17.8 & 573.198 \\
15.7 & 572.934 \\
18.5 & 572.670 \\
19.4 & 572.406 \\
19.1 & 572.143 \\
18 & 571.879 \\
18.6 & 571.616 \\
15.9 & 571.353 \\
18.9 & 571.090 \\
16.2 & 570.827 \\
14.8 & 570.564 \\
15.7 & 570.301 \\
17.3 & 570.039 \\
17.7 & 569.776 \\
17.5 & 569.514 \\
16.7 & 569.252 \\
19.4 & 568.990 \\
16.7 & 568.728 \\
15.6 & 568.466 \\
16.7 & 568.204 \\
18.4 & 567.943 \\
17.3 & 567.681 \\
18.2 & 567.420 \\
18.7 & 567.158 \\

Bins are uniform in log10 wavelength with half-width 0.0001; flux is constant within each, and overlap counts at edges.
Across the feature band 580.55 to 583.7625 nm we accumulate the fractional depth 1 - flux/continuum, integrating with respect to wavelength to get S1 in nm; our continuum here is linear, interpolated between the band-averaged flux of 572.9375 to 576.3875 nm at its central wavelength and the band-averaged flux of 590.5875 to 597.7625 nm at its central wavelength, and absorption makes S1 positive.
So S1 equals -0.10 nm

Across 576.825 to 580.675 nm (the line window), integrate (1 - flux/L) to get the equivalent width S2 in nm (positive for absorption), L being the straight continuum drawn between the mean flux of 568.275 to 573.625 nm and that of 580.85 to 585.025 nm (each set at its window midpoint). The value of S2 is 0.15 nm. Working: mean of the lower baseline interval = 17.4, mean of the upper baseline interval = 18.5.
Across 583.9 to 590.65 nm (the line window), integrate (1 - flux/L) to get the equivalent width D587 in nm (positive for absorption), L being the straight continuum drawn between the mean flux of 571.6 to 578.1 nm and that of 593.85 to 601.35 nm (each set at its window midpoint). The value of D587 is 0.18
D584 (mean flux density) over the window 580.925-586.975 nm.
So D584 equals 18.1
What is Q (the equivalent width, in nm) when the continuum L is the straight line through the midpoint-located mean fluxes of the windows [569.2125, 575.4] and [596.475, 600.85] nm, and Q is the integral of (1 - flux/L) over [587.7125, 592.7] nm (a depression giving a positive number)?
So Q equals 0.191 nm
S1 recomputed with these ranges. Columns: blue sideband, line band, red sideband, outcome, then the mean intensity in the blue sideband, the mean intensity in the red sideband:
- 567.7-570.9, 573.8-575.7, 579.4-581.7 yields -0.05 nm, 16.9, 17.6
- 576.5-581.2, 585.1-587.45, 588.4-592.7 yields -0.06 nm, 17.5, 16.7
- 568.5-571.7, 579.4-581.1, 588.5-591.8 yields -0.10 nm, 17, 16.2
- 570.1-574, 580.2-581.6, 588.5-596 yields -0.03 nm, 17.7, 16.9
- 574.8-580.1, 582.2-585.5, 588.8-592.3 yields -0.36 nm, 17.6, 16.4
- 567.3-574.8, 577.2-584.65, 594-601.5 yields -0.18 nm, 17.5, 17.2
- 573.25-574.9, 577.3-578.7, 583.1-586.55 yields 0.08 nm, 18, 18.3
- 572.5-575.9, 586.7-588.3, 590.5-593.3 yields 0.01 nm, 17.9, 17.4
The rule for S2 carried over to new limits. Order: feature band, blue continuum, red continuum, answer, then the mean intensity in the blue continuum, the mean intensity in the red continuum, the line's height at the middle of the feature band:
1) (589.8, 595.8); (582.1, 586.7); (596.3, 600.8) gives 0.197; 18.4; 17.3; 17.7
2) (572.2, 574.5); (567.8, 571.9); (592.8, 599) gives -0.142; 17.1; 17.1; 17.1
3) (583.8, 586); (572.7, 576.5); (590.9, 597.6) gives -0.062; 17.9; 17.4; 17.6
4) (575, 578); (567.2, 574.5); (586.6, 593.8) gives -0.107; 17.6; 17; 17.4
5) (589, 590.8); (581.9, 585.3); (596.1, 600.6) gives 0.219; 18.7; 17.3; 18.1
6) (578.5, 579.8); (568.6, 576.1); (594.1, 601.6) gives 0.035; 17.7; 17.2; 17.6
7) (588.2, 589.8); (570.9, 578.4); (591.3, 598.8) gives 0.133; 17.9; 17.3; 17.5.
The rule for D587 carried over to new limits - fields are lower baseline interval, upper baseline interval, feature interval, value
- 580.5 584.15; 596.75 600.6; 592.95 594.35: 0.02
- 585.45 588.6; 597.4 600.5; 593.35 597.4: -0.02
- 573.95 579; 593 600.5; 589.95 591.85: 0.08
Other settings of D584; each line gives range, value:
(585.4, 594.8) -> 17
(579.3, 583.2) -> 17.8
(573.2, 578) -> 18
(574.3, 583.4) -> 17.7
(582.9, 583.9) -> 19.5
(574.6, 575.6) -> 17.3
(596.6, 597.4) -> 17.7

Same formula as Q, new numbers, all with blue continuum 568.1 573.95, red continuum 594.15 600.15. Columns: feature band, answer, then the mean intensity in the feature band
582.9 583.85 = -0.12 nm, 19.4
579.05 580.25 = -0.01 nm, 17.4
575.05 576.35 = -0.07 nm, 18.4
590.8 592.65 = -0.03 nm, 17.5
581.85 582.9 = -0.05 nm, 18.1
